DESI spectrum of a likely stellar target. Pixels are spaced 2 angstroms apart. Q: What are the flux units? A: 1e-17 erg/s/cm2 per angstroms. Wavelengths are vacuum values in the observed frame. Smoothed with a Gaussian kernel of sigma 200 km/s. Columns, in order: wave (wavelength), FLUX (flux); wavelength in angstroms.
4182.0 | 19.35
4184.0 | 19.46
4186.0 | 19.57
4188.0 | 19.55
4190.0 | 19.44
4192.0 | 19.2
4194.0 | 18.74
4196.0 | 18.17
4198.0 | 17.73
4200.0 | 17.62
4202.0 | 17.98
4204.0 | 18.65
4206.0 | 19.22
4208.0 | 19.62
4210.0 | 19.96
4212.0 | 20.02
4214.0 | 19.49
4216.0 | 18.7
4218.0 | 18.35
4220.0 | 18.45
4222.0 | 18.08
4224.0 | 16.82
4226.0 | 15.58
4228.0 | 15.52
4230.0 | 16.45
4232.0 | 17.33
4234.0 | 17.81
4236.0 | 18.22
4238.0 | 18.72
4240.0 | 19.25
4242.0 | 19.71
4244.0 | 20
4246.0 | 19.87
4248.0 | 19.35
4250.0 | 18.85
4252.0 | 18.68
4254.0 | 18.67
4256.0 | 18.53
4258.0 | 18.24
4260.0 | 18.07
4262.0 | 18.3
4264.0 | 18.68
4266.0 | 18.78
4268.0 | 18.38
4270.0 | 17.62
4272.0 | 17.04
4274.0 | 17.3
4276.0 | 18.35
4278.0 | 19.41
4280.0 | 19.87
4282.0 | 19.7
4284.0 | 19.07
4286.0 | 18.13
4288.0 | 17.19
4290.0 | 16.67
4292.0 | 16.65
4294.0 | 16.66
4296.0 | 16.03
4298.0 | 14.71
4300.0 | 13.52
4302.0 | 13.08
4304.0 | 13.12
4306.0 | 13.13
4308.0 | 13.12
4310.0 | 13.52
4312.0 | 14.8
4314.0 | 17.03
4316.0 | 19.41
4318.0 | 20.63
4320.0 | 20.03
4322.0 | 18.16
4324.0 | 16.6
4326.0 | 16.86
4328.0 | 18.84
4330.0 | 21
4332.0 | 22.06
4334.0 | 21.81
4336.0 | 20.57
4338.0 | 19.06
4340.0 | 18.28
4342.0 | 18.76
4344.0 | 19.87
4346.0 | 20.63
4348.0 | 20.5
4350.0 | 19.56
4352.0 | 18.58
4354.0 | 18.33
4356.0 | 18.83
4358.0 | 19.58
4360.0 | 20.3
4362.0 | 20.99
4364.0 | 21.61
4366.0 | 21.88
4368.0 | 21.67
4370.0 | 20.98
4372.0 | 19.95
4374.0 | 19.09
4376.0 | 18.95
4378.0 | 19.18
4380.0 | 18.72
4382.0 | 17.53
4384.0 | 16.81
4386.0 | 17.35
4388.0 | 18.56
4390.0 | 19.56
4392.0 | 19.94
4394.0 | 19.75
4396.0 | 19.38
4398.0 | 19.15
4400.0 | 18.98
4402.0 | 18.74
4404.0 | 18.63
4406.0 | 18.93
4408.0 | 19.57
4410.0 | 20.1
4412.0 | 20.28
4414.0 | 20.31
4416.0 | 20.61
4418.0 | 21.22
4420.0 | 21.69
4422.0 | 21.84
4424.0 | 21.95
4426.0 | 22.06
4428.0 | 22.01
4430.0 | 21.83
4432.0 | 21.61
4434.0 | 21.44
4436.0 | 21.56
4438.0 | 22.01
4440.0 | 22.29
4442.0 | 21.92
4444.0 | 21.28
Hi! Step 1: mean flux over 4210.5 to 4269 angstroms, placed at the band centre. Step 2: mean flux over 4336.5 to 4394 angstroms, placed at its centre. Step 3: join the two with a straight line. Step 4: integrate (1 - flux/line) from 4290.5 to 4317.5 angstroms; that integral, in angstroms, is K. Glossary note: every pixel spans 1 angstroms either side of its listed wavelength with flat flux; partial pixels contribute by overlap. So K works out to 5.5 angstroms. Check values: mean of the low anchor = 18.4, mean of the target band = 15.1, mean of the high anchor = 19.5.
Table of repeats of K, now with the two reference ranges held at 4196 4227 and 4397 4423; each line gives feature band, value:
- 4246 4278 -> 0.69 angstroms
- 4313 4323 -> 0.11 angstroms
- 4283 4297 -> 1.35 angstroms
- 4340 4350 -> -0.13 angstroms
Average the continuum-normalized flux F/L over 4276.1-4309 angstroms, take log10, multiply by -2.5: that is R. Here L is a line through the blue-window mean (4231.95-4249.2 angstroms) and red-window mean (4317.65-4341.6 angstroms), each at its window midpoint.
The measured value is 0.18 mag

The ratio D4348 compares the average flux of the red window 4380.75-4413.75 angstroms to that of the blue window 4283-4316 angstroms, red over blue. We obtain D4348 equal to 1.2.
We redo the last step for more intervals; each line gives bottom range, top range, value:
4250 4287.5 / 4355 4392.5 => 1.06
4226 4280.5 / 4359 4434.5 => 1.09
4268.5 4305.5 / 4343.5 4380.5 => 1.18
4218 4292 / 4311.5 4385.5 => 1.07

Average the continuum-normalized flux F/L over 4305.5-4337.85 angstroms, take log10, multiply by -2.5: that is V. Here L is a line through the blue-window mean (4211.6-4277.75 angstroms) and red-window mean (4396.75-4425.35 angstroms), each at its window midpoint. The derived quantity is 0.06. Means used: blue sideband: 18.3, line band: 18.1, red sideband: 20.2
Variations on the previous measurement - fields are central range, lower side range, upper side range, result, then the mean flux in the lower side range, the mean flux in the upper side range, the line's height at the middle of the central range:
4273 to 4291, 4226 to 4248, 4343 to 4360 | 0.02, 18.2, 19.5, 18.7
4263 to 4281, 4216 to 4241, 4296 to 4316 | -0.17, 17.6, 14.4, 15.8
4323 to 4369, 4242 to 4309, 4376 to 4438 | -0.06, 17.5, 20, 18.8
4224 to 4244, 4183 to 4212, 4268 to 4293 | 0.05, 19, 18.1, 18.6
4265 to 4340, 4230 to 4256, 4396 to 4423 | 0.10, 18.8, 20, 19.2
